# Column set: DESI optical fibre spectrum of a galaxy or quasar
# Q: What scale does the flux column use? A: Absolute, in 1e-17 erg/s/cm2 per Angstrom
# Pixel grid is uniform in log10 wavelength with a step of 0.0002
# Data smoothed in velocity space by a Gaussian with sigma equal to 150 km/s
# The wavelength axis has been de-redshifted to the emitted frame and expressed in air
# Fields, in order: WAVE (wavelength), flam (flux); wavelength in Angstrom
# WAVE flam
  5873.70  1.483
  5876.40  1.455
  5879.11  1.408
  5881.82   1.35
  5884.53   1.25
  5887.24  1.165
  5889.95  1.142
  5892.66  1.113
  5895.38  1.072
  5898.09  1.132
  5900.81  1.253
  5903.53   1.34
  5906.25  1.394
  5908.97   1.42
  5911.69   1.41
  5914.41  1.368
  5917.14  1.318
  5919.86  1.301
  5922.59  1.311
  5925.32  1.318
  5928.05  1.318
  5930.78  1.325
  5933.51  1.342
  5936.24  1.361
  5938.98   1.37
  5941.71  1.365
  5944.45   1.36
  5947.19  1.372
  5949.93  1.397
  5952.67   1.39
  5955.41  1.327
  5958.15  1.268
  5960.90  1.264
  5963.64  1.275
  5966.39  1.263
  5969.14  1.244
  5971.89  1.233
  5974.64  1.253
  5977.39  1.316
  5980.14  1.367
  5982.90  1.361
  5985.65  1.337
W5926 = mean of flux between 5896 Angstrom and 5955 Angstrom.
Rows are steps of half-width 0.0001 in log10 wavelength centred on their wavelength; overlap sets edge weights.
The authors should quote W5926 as 1.34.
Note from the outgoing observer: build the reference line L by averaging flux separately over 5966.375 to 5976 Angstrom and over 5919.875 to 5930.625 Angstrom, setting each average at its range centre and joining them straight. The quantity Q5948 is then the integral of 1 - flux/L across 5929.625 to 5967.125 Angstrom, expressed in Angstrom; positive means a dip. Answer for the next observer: -1.6 Angstrom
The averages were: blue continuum 1.31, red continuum 1.25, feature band 1.34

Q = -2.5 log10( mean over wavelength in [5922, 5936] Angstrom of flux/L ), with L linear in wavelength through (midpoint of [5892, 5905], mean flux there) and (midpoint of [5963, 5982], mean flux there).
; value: -0.09 mag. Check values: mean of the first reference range 1.19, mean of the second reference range 1.28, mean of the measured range 1.33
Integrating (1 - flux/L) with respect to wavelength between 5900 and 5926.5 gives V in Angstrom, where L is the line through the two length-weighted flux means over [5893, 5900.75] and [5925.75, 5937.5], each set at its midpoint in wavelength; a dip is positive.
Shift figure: -2.6 Angstrom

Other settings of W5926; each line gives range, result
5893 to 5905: 1.19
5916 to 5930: 1.31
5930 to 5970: 1.33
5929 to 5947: 1.35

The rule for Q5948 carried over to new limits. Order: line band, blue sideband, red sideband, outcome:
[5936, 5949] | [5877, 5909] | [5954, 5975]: -1.08 Angstrom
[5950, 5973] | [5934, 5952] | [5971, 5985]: 0.84 Angstrom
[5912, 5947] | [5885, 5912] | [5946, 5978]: -2.03 Angstrom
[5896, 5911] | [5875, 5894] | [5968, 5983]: -0.31 Angstrom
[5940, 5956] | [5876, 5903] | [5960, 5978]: -1.50 Angstrom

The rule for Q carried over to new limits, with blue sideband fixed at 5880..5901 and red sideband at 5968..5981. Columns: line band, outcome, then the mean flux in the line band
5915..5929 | -0.081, 1.32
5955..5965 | -0.013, 1.28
